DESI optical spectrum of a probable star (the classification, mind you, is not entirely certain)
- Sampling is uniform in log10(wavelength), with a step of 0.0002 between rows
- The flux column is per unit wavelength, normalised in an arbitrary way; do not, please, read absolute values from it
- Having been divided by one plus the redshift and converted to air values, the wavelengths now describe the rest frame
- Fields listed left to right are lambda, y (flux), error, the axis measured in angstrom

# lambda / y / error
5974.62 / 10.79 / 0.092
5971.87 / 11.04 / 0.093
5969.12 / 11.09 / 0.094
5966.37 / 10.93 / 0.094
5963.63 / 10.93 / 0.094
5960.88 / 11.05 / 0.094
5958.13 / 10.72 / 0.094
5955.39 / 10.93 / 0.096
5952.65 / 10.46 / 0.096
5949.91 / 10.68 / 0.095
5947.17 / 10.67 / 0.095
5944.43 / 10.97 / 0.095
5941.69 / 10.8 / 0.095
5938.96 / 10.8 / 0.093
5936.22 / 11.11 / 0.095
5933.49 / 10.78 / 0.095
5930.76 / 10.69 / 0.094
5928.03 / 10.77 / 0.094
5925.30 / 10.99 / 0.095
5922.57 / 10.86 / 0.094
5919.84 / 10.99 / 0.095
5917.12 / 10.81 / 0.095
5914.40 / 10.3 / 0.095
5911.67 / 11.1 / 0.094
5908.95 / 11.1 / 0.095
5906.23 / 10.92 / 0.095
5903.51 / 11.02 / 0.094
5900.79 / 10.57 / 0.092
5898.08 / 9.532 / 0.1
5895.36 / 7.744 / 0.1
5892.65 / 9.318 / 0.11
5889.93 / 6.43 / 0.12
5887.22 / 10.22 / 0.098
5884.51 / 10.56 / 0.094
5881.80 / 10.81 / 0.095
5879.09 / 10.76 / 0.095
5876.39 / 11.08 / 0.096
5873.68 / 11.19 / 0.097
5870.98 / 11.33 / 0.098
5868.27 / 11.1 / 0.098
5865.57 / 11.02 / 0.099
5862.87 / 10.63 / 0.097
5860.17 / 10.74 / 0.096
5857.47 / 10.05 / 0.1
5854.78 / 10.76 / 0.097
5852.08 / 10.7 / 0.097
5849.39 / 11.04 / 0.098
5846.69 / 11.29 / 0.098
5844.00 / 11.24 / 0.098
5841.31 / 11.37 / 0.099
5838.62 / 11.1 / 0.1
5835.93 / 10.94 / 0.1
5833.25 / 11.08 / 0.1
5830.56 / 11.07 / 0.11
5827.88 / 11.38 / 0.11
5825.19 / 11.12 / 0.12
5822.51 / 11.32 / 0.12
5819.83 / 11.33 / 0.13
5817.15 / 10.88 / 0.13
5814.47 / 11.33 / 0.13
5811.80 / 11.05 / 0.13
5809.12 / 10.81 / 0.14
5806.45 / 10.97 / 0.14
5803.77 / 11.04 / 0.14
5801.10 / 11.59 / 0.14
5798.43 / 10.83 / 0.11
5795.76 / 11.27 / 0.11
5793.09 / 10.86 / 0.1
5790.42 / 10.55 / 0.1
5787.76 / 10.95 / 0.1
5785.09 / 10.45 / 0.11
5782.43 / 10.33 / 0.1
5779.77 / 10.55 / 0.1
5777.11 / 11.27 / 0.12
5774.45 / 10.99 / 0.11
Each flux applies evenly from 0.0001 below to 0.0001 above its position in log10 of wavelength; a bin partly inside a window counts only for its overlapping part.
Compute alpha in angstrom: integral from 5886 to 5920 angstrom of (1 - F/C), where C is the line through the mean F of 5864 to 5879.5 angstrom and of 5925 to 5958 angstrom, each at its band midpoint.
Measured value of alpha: 3.1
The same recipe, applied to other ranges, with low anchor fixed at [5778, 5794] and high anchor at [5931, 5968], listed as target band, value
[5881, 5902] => 2.7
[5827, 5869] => -1.0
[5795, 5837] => -1.8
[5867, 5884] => -0.4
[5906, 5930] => -0.2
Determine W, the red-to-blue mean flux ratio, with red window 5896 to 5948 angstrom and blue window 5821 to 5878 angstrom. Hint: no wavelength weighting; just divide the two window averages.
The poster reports 0.97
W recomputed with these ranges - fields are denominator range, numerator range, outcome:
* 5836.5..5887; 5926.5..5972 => 0.99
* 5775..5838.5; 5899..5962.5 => 0.98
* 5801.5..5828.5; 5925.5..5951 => 0.97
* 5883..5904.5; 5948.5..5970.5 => 1.15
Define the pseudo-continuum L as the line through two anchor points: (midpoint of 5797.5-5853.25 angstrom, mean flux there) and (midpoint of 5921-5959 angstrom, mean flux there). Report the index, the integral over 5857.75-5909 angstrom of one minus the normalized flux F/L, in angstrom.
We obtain 3.1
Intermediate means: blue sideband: 11.1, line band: 10.3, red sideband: 10.8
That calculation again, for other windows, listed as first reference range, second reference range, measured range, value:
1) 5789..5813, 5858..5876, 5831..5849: -0.3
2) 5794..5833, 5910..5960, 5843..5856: 0.0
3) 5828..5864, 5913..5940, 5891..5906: 1.6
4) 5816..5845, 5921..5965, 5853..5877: 0.4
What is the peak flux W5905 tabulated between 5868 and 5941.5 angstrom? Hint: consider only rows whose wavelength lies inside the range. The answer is 11.33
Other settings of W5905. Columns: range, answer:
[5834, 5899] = 11.37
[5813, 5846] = 11.38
